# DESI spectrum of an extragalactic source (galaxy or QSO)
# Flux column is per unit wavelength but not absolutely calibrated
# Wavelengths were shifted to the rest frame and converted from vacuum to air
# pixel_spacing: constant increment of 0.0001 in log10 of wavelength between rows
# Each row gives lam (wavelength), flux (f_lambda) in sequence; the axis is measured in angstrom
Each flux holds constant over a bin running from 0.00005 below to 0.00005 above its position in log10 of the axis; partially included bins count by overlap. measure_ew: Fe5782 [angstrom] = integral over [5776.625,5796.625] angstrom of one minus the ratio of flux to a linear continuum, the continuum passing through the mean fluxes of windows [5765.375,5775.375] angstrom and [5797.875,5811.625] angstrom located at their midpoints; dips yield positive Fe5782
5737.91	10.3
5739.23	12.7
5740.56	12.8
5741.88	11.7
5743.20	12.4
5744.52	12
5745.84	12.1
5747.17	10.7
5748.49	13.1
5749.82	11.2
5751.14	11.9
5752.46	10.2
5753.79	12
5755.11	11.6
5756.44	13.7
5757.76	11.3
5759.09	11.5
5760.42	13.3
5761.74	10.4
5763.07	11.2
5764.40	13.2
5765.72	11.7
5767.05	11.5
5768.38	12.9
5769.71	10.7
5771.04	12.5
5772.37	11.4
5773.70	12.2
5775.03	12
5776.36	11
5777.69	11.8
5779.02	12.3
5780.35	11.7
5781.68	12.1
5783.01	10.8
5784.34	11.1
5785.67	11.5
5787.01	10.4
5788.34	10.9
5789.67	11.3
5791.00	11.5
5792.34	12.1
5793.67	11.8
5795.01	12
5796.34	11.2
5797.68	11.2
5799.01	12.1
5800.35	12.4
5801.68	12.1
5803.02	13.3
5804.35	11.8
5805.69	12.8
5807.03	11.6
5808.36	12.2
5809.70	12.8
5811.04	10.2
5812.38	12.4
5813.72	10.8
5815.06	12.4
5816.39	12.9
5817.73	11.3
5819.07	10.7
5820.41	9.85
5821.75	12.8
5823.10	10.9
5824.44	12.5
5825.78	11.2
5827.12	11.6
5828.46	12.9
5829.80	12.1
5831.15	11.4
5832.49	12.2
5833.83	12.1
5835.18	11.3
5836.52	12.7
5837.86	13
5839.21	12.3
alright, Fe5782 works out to 0.80 angstrom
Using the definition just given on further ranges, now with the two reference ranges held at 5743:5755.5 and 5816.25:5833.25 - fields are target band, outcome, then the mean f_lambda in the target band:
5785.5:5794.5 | 0.3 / 11.4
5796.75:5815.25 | -0.5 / 12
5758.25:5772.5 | -0.2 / 11.8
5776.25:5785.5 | 0.1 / 11.6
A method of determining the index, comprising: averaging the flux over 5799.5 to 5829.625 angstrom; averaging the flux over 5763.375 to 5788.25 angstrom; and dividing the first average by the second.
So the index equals 1.02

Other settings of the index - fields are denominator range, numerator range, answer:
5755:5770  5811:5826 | 0.97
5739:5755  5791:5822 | 1.00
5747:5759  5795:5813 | 1.02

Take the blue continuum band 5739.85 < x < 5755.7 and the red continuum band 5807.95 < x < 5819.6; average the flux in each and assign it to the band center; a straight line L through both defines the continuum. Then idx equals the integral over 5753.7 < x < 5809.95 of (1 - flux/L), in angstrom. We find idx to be -0.23 angstrom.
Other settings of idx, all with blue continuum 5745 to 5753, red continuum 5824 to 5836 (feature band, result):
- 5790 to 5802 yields 0.0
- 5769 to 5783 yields -0.1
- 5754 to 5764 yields -0.2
